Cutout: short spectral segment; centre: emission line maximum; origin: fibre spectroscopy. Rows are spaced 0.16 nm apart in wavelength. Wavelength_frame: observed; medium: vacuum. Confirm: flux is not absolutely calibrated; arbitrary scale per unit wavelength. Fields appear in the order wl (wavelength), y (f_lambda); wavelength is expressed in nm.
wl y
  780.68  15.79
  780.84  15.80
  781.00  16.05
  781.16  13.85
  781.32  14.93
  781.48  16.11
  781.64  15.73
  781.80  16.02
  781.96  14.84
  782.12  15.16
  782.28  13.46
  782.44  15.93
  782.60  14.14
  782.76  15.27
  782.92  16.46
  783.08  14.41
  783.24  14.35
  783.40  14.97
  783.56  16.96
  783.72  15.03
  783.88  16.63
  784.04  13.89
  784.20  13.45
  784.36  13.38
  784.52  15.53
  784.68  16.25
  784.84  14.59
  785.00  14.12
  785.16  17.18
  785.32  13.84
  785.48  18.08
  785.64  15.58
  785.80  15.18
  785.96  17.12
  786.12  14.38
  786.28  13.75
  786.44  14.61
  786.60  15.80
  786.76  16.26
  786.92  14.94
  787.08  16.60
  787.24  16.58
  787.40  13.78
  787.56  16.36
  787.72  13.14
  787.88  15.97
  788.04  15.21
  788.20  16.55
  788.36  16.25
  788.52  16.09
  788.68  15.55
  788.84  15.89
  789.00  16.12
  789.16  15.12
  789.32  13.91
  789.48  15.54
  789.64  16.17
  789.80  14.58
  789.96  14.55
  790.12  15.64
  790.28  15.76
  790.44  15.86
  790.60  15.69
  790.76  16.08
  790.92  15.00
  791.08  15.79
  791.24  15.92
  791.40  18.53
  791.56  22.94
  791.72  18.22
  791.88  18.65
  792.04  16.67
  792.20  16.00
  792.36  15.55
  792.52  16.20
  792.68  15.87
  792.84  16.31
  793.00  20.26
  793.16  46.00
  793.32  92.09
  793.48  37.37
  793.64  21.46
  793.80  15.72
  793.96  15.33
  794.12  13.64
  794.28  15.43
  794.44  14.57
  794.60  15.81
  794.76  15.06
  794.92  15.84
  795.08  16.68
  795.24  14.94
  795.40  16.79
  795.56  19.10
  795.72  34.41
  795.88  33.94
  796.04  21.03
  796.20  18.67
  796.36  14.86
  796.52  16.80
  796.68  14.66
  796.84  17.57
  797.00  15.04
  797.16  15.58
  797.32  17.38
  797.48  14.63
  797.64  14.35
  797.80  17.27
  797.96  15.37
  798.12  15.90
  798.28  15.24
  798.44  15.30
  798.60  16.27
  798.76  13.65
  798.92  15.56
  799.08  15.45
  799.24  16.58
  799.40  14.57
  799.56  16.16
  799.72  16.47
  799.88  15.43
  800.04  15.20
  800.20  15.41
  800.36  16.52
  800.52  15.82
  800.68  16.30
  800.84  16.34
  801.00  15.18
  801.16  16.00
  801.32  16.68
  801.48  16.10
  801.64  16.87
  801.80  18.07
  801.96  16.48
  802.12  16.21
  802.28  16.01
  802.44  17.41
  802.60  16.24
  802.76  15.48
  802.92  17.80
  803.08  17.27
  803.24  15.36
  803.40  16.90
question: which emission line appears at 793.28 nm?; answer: H-alpha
